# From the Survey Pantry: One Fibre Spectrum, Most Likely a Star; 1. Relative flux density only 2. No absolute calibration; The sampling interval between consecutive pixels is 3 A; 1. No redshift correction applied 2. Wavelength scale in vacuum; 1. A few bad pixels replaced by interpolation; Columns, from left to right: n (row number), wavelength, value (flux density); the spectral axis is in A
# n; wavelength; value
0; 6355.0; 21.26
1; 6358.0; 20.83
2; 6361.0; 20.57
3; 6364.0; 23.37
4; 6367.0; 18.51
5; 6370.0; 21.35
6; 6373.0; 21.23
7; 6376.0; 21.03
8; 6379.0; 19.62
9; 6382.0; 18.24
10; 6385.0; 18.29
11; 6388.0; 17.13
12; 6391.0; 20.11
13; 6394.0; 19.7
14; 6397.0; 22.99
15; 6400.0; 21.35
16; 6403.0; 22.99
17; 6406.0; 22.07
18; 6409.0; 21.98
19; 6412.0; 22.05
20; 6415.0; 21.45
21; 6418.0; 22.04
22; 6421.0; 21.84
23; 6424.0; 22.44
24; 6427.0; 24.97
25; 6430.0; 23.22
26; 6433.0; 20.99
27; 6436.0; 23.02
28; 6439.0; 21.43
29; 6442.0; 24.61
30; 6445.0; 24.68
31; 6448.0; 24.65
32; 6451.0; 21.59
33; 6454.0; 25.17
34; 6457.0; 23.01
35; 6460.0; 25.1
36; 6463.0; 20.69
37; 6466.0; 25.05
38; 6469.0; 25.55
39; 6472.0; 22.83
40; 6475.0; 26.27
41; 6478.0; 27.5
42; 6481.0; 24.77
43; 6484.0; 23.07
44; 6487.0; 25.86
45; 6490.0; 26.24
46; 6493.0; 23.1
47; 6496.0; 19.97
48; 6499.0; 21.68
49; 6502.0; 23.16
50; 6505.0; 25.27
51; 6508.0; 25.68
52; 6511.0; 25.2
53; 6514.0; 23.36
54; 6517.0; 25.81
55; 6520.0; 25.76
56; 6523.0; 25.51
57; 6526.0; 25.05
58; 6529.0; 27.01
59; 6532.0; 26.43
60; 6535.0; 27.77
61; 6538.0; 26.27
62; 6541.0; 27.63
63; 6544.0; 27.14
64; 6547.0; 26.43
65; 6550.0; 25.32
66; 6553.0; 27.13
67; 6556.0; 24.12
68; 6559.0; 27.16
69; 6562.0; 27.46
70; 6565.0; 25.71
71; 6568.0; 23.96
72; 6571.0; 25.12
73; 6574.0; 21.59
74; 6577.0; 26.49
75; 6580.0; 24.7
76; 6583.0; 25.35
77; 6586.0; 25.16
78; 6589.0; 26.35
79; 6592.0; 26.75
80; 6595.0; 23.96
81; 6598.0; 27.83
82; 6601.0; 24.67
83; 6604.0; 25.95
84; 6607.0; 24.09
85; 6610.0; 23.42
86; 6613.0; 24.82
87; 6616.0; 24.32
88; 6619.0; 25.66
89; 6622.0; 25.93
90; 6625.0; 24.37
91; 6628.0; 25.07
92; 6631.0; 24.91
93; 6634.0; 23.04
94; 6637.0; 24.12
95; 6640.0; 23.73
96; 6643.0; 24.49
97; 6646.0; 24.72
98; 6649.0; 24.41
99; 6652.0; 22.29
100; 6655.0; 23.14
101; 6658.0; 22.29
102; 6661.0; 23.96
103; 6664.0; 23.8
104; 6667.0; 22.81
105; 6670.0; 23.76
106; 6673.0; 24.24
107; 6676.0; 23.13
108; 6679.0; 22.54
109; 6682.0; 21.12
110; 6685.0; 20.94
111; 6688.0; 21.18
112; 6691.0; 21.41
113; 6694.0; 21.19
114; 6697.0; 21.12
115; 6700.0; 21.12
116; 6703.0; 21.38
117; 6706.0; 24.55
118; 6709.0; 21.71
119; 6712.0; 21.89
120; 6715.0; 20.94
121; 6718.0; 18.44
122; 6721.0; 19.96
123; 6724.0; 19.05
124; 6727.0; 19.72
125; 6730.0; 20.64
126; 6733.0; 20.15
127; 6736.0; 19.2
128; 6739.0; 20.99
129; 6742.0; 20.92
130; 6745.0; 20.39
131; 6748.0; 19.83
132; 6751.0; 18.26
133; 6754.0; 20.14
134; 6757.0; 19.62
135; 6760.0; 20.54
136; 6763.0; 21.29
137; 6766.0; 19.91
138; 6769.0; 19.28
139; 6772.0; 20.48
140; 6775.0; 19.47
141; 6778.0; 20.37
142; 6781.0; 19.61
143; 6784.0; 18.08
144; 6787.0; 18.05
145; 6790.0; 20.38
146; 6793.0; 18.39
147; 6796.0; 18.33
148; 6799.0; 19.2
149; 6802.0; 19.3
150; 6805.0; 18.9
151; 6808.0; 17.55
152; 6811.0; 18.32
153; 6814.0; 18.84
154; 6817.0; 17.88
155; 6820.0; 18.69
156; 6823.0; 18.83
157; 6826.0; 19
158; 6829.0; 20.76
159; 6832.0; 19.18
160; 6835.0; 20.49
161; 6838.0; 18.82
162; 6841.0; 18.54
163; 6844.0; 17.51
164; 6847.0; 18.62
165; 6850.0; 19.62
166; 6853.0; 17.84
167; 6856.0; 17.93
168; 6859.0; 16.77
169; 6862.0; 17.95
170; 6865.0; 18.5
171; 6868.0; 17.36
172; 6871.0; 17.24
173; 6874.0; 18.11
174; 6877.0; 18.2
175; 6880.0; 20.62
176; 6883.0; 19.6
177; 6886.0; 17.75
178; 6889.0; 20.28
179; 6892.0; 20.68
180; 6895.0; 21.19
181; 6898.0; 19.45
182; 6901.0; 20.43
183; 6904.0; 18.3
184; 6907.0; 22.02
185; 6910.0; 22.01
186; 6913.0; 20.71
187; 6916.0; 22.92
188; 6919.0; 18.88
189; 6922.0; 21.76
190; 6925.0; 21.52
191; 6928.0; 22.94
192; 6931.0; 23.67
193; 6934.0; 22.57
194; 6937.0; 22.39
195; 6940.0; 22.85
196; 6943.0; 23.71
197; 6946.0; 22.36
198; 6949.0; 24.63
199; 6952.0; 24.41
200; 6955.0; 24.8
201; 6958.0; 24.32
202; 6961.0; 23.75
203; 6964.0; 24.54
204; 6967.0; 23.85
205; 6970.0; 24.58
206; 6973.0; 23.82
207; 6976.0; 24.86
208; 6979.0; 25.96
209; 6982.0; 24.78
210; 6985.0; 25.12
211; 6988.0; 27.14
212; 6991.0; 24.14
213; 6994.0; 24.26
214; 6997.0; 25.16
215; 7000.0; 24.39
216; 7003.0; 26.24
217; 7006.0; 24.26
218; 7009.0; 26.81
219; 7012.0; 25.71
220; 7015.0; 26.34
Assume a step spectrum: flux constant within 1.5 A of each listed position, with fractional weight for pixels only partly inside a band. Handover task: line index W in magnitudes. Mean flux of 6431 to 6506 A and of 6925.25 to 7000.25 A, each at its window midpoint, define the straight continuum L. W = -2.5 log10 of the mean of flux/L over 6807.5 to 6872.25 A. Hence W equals 0.29 mag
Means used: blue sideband 23.8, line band 18.5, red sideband 24.2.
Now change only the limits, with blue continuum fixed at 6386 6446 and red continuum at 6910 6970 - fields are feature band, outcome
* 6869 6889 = 0.22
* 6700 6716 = 0.03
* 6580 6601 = -0.15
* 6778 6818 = 0.21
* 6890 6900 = 0.12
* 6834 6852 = 0.21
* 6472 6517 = -0.10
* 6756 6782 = 0.13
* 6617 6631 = -0.13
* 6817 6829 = 0.20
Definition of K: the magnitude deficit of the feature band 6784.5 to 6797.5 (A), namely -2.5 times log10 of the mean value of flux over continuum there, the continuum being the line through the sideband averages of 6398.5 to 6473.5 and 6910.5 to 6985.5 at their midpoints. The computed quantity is 0.24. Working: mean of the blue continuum 23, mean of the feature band 18.7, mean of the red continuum 23.4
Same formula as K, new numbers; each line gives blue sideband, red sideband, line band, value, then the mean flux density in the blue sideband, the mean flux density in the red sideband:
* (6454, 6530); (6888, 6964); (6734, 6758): 0.16 mag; 24.5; 22.2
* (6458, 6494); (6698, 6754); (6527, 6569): -0.13 mag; 24.7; 20.5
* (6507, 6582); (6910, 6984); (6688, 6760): 0.20 mag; 25.8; 23.3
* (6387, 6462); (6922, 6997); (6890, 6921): 0.16 mag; 22.4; 24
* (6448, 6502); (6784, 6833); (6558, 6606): -0.14 mag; 24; 18.8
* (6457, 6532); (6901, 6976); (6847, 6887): 0.25 mag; 24.6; 22.8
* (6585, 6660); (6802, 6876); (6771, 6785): 0.03 mag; 24.6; 18.5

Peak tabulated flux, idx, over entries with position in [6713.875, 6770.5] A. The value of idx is 21.29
